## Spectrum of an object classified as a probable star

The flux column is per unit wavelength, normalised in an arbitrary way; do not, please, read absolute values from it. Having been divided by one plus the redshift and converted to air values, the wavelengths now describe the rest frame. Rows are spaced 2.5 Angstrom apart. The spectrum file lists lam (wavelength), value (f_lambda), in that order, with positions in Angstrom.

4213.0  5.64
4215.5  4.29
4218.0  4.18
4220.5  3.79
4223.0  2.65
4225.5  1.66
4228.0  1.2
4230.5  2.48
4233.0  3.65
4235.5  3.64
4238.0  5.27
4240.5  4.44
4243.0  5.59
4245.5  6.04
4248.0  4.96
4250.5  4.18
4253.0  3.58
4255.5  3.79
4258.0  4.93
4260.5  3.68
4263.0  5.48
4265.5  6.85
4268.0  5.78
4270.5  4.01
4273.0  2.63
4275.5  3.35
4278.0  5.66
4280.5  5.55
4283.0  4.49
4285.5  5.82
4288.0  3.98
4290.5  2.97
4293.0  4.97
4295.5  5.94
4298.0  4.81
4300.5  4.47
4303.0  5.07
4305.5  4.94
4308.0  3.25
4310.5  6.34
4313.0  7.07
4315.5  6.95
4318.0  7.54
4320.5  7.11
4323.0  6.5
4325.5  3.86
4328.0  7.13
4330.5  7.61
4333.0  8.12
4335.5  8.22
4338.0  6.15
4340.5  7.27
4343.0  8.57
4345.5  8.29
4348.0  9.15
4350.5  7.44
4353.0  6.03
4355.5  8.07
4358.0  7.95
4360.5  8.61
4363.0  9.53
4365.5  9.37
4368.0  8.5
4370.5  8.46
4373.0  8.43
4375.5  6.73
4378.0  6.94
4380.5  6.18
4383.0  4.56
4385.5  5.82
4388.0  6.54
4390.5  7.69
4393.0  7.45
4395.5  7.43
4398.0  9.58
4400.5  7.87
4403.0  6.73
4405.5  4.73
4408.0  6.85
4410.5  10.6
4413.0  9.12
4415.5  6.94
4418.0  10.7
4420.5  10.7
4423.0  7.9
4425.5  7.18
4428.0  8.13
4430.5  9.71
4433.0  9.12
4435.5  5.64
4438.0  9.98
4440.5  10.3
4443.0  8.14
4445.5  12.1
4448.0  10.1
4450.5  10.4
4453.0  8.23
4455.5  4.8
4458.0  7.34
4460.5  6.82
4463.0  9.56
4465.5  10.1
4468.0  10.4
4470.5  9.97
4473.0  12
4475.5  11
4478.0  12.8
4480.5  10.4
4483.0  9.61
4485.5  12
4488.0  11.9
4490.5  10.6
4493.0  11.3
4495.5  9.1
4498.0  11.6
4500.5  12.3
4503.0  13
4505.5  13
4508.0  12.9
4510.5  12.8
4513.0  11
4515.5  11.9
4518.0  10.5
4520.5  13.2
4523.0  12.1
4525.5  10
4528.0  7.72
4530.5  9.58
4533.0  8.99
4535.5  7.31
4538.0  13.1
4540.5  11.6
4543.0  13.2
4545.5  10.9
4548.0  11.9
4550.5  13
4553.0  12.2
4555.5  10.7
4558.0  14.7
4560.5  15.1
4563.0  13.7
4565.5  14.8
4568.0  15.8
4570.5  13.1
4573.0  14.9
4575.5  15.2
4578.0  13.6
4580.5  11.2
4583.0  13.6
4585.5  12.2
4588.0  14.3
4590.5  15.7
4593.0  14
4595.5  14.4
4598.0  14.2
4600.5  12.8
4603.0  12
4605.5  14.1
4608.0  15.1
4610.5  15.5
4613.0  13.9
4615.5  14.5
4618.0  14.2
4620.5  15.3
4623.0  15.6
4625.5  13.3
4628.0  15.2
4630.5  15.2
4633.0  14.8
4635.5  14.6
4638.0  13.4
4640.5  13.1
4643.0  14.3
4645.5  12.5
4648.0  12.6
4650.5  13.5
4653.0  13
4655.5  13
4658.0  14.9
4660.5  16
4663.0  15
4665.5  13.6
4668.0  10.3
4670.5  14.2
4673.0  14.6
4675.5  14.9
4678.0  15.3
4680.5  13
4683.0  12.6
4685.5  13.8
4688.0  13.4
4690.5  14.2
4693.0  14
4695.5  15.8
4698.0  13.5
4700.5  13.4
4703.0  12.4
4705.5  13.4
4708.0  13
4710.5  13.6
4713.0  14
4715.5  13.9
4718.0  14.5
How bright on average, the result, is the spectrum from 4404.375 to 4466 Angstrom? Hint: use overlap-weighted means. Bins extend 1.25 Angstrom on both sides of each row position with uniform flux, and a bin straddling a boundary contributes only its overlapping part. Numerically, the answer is 8.6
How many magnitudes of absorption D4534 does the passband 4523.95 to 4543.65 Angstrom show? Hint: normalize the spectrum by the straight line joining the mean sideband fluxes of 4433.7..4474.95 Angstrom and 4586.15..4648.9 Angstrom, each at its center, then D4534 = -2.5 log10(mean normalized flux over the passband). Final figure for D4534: 0.15 mag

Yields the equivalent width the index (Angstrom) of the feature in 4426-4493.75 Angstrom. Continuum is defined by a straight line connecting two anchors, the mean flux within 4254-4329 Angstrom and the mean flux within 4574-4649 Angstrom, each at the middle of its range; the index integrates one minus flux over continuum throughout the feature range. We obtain 1.1 Angstrom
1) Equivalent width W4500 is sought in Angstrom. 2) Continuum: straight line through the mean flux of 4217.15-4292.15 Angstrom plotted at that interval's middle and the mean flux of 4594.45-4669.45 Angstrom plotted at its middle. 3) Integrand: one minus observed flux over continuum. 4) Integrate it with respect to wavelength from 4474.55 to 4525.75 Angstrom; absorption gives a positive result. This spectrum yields -4.99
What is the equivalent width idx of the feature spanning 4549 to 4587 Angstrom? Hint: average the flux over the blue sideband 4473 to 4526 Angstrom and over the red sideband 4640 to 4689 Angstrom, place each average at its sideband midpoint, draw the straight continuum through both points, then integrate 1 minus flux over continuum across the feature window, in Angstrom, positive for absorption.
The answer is -3.4 Angstrom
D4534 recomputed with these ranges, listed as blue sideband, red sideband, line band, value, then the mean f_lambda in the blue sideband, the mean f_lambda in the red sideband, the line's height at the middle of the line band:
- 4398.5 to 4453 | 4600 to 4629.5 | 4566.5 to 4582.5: -0.07 mag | 8.71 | 14.3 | 13.1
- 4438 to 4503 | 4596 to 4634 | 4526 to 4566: 0.06 mag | 10.2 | 14.4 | 12.4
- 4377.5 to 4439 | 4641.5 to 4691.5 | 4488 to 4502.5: -0.14 mag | 7.76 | 13.7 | 9.77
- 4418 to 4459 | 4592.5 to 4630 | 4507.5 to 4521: -0.07 mag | 8.8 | 14.3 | 11.2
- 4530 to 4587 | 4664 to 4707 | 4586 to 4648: -0.08 mag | 12.7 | 13.7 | 13.1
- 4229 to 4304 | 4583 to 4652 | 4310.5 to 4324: -0.17 mag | 4.59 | 14.1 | 5.96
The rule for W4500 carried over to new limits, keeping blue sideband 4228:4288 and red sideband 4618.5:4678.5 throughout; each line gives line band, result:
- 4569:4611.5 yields -4.1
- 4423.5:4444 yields 0.7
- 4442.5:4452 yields -1.2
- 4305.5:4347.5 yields -4.3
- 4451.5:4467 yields 2.6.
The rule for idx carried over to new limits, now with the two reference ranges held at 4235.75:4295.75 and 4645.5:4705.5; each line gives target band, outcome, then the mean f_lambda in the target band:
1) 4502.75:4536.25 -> -2.4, 11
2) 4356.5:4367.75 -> -3.3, 8.81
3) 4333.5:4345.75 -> -2.6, 7.68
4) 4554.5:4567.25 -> -3.1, 13.9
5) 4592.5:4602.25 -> -1.4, 13.7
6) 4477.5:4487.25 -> -1.7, 11.1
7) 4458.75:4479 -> -2.2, 10.2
